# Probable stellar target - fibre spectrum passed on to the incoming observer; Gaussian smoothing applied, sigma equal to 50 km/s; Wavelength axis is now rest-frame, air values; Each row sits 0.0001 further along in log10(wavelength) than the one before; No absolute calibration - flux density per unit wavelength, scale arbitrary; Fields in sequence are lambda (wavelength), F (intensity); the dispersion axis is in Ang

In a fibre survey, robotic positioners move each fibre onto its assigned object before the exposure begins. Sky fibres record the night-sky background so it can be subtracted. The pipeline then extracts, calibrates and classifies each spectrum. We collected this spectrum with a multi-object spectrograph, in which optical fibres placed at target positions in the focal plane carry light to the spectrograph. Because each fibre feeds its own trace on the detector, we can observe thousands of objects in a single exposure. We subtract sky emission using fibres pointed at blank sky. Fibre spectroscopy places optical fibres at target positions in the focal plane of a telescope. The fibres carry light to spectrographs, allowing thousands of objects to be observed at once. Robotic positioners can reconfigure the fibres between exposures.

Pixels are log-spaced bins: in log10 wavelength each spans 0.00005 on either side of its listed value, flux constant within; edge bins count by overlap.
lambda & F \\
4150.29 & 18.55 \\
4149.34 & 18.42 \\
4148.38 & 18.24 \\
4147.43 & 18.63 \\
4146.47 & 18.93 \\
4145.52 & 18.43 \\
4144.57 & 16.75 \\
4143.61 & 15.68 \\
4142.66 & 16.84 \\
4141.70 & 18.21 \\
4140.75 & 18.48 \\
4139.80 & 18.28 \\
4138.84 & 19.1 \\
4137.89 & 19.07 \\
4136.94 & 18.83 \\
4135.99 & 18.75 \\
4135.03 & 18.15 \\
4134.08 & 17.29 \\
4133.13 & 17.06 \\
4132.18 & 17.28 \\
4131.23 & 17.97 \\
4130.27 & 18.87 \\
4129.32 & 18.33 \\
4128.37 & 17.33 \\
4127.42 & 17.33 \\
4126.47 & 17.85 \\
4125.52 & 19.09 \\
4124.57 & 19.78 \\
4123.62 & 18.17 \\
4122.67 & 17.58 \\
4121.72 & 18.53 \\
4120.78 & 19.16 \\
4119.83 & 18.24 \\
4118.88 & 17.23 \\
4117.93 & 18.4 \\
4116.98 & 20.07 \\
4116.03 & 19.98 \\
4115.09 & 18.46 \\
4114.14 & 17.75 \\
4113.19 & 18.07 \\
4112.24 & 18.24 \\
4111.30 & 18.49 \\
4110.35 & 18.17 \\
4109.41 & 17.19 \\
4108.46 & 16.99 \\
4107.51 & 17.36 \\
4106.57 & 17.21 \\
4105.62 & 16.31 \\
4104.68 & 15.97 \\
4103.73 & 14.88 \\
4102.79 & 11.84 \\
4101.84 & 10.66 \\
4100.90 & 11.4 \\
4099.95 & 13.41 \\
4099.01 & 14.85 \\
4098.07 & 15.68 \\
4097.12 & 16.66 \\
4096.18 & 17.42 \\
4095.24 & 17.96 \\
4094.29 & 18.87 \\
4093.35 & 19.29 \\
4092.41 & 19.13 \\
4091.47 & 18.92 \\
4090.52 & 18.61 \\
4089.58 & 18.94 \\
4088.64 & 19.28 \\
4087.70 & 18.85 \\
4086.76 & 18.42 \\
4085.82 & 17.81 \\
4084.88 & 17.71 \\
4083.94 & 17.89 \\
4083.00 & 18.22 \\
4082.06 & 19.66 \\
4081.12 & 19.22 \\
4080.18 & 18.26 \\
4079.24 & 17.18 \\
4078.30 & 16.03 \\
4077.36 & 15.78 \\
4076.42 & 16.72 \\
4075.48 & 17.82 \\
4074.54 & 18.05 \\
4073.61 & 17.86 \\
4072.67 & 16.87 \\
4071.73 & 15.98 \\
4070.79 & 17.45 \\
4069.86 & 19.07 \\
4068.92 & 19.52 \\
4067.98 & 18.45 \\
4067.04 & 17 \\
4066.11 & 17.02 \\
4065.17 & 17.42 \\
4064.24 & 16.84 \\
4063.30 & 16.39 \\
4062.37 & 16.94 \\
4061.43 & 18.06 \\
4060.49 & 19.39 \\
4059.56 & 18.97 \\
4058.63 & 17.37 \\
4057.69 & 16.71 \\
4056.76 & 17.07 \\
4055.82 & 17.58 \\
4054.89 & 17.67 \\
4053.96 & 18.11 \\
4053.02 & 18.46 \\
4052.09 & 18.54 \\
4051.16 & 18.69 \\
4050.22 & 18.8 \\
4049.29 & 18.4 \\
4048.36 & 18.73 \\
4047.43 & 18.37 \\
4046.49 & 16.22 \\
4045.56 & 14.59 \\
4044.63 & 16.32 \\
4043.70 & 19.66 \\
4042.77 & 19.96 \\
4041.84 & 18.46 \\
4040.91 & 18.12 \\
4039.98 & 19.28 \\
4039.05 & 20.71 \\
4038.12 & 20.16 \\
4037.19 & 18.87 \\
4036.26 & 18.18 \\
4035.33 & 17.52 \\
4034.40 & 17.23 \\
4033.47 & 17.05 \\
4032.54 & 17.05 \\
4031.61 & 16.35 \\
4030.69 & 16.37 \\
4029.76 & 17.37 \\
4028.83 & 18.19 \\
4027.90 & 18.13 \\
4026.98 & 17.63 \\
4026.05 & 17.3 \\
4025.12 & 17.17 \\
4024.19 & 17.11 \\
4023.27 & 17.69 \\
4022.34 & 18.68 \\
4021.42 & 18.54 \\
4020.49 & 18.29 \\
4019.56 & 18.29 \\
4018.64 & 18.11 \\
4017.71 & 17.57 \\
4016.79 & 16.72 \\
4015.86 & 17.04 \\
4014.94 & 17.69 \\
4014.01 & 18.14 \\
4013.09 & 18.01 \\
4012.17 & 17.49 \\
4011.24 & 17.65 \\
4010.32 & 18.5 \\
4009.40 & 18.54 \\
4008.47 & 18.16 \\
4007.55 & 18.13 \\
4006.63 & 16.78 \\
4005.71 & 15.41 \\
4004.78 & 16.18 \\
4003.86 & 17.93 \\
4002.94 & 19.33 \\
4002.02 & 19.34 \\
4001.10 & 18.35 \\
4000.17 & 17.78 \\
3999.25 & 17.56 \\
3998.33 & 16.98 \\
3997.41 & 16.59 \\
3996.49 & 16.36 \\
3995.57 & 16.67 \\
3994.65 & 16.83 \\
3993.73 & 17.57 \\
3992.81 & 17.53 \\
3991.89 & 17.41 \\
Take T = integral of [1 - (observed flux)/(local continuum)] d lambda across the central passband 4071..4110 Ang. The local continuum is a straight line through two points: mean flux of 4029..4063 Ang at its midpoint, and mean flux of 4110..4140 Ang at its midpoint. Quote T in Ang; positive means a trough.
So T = 2.51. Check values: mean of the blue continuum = 18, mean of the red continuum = 18.3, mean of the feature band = 17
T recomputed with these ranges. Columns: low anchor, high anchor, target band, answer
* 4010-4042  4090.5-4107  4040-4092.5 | -3.43 Ang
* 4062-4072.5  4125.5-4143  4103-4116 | 0.41 Ang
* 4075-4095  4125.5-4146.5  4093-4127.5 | 1.79 Ang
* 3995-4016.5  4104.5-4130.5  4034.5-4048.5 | -0.44 Ang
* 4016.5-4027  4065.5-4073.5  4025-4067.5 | -0.30 Ang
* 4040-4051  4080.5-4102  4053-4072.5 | 0.17 Ang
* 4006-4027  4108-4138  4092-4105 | 1.85 Ang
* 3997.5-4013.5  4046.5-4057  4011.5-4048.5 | 0.22 Ang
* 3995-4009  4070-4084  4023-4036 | 0.13 Ang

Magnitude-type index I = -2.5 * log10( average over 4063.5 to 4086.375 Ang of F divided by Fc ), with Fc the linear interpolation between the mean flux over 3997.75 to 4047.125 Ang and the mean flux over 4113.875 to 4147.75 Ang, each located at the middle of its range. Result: 0.02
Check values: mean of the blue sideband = 17.8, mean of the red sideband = 18.2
